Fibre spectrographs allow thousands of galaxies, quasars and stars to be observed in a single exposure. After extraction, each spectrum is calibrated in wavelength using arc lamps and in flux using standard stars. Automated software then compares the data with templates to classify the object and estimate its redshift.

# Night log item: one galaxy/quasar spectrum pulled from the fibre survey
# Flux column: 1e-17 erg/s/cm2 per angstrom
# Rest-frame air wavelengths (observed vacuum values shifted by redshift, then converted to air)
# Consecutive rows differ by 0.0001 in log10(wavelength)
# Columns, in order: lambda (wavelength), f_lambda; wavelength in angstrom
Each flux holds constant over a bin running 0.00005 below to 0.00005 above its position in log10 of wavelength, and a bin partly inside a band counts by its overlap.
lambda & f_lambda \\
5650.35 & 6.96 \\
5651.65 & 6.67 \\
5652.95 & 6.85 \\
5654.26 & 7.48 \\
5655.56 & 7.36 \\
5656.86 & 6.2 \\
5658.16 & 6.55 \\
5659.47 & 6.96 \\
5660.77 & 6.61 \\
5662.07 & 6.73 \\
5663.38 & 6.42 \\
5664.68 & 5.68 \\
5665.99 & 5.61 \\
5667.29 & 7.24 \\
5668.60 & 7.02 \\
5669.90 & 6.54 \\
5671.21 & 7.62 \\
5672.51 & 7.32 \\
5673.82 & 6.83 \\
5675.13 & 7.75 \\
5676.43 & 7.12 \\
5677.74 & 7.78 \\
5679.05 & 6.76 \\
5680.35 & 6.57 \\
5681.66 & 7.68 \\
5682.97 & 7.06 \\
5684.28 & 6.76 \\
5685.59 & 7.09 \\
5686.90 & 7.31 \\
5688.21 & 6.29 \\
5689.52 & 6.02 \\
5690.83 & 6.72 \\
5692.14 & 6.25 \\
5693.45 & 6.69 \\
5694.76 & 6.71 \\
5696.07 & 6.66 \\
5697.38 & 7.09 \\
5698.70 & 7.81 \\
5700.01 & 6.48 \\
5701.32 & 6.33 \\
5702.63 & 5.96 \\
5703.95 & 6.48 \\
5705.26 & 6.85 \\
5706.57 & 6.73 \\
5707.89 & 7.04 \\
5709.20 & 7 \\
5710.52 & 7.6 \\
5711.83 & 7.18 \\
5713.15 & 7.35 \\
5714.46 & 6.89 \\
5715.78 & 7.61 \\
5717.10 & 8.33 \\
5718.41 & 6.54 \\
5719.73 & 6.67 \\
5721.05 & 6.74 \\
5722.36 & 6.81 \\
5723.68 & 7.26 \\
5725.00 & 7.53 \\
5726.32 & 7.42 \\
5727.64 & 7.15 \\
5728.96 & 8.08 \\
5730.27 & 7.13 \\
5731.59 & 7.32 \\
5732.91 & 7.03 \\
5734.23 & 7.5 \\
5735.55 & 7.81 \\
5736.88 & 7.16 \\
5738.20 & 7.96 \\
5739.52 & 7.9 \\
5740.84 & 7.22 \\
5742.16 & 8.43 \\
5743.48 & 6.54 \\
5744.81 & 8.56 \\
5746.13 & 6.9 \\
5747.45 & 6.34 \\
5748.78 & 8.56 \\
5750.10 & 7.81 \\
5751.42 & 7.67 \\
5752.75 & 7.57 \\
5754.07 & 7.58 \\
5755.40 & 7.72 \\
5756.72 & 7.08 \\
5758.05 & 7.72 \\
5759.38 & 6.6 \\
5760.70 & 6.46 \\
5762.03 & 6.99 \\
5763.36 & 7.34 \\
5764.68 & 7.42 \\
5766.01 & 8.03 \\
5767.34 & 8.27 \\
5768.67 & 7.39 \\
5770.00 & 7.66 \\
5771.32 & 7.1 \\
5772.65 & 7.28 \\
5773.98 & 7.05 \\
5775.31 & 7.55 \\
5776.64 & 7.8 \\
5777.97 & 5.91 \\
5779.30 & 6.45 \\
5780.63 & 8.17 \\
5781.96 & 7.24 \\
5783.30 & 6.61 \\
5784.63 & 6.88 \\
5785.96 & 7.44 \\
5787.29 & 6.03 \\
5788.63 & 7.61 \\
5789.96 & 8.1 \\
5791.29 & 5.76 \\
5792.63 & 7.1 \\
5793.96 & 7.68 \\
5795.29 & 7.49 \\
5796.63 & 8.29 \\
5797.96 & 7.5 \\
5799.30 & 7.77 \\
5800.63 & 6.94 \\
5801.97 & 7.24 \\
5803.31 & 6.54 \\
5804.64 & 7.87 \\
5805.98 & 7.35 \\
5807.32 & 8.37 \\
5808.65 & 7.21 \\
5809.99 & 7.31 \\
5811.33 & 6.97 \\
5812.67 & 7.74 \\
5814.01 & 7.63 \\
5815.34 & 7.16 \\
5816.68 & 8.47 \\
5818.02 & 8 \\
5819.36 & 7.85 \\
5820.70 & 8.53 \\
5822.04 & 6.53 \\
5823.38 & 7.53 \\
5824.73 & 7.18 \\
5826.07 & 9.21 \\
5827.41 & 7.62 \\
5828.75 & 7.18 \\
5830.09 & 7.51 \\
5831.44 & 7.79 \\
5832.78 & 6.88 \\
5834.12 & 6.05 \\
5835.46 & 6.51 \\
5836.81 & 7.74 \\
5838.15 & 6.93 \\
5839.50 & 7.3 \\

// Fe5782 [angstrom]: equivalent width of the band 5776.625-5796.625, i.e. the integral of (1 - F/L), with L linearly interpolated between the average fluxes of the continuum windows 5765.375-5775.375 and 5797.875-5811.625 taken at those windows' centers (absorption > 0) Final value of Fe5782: 1.0 angstrom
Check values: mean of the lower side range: 7.54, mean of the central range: 7.1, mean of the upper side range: 7.37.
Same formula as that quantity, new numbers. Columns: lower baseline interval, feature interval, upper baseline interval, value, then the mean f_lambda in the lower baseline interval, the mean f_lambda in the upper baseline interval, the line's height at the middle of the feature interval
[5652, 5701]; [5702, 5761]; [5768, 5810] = -1.95 angstrom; 6.85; 7.27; 7.06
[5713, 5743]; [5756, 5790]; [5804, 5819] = 1.37 angstrom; 7.38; 7.65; 7.53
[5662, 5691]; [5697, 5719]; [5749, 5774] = 0.20 angstrom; 6.87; 7.44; 7.08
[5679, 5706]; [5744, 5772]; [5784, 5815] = -1.39 angstrom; 6.74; 7.34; 7.11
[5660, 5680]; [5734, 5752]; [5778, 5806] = -1.34 angstrom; 6.87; 7.21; 7.07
